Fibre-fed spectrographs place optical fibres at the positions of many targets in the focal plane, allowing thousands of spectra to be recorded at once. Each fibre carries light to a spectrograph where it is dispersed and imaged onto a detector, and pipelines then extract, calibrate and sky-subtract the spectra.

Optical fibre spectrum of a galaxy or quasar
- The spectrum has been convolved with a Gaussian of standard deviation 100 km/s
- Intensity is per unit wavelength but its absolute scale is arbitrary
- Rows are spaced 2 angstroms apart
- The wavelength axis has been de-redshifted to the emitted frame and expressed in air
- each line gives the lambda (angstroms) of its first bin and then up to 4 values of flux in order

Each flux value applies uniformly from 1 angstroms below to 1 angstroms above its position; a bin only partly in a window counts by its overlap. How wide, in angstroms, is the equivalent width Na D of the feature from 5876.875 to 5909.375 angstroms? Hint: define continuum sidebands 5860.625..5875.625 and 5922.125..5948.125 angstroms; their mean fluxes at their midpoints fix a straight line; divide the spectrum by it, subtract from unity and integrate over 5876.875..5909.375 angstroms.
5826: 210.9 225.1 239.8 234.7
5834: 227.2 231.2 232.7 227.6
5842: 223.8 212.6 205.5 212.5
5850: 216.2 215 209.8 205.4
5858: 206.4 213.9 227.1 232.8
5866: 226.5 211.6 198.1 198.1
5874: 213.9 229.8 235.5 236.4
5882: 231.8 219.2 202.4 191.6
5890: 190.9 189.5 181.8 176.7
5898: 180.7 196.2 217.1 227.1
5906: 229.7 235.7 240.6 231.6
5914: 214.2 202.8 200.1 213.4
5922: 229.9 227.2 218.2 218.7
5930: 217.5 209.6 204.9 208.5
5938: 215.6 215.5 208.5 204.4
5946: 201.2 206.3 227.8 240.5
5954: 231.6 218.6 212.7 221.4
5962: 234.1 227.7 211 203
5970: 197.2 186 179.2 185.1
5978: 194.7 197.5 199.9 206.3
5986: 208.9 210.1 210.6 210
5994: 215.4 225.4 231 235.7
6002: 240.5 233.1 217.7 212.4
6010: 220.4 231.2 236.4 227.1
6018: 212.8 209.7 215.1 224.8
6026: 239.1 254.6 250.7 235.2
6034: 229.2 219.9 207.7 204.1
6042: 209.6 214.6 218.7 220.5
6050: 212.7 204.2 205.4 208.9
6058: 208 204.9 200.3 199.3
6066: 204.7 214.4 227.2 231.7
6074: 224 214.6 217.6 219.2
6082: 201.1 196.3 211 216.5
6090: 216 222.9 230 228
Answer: 0.8 angstroms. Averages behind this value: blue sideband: 216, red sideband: 213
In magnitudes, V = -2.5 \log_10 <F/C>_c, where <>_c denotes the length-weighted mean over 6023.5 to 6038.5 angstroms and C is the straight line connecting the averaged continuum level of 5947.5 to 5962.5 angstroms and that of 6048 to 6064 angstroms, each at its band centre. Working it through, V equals -0.11 mag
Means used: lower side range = 224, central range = 234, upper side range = 207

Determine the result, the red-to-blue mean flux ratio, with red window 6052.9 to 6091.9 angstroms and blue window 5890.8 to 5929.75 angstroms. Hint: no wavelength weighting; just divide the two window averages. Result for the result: 1.0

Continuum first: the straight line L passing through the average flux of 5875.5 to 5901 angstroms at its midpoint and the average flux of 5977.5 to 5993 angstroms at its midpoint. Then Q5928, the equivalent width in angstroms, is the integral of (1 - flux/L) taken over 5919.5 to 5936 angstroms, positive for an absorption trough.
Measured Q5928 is -1.0 angstroms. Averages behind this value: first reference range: 204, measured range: 217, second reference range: 205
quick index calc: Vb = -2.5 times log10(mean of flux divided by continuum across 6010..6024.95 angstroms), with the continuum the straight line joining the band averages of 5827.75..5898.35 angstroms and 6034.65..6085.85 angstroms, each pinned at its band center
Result -0.05 mag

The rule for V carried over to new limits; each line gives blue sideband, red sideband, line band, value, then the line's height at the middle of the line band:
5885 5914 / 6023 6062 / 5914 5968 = -0.03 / 210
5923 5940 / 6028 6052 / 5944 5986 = 0.04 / 217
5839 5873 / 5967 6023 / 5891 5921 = 0.02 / 214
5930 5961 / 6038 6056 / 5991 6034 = -0.08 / 212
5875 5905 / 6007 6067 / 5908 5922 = -0.05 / 209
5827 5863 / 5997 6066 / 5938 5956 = 0.02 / 220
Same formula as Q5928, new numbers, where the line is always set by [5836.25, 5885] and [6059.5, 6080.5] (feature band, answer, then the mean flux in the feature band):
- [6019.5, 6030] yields -0.8 angstroms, 232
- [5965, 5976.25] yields 1.2 angstroms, 194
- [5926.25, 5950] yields 0.7 angstroms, 211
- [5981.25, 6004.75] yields -0.3 angstroms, 219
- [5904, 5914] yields -0.6 angstroms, 232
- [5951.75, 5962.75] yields -0.4 angstroms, 225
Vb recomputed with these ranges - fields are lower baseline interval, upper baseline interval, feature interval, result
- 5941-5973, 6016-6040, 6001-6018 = -0.02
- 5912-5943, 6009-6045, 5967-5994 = 0.10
